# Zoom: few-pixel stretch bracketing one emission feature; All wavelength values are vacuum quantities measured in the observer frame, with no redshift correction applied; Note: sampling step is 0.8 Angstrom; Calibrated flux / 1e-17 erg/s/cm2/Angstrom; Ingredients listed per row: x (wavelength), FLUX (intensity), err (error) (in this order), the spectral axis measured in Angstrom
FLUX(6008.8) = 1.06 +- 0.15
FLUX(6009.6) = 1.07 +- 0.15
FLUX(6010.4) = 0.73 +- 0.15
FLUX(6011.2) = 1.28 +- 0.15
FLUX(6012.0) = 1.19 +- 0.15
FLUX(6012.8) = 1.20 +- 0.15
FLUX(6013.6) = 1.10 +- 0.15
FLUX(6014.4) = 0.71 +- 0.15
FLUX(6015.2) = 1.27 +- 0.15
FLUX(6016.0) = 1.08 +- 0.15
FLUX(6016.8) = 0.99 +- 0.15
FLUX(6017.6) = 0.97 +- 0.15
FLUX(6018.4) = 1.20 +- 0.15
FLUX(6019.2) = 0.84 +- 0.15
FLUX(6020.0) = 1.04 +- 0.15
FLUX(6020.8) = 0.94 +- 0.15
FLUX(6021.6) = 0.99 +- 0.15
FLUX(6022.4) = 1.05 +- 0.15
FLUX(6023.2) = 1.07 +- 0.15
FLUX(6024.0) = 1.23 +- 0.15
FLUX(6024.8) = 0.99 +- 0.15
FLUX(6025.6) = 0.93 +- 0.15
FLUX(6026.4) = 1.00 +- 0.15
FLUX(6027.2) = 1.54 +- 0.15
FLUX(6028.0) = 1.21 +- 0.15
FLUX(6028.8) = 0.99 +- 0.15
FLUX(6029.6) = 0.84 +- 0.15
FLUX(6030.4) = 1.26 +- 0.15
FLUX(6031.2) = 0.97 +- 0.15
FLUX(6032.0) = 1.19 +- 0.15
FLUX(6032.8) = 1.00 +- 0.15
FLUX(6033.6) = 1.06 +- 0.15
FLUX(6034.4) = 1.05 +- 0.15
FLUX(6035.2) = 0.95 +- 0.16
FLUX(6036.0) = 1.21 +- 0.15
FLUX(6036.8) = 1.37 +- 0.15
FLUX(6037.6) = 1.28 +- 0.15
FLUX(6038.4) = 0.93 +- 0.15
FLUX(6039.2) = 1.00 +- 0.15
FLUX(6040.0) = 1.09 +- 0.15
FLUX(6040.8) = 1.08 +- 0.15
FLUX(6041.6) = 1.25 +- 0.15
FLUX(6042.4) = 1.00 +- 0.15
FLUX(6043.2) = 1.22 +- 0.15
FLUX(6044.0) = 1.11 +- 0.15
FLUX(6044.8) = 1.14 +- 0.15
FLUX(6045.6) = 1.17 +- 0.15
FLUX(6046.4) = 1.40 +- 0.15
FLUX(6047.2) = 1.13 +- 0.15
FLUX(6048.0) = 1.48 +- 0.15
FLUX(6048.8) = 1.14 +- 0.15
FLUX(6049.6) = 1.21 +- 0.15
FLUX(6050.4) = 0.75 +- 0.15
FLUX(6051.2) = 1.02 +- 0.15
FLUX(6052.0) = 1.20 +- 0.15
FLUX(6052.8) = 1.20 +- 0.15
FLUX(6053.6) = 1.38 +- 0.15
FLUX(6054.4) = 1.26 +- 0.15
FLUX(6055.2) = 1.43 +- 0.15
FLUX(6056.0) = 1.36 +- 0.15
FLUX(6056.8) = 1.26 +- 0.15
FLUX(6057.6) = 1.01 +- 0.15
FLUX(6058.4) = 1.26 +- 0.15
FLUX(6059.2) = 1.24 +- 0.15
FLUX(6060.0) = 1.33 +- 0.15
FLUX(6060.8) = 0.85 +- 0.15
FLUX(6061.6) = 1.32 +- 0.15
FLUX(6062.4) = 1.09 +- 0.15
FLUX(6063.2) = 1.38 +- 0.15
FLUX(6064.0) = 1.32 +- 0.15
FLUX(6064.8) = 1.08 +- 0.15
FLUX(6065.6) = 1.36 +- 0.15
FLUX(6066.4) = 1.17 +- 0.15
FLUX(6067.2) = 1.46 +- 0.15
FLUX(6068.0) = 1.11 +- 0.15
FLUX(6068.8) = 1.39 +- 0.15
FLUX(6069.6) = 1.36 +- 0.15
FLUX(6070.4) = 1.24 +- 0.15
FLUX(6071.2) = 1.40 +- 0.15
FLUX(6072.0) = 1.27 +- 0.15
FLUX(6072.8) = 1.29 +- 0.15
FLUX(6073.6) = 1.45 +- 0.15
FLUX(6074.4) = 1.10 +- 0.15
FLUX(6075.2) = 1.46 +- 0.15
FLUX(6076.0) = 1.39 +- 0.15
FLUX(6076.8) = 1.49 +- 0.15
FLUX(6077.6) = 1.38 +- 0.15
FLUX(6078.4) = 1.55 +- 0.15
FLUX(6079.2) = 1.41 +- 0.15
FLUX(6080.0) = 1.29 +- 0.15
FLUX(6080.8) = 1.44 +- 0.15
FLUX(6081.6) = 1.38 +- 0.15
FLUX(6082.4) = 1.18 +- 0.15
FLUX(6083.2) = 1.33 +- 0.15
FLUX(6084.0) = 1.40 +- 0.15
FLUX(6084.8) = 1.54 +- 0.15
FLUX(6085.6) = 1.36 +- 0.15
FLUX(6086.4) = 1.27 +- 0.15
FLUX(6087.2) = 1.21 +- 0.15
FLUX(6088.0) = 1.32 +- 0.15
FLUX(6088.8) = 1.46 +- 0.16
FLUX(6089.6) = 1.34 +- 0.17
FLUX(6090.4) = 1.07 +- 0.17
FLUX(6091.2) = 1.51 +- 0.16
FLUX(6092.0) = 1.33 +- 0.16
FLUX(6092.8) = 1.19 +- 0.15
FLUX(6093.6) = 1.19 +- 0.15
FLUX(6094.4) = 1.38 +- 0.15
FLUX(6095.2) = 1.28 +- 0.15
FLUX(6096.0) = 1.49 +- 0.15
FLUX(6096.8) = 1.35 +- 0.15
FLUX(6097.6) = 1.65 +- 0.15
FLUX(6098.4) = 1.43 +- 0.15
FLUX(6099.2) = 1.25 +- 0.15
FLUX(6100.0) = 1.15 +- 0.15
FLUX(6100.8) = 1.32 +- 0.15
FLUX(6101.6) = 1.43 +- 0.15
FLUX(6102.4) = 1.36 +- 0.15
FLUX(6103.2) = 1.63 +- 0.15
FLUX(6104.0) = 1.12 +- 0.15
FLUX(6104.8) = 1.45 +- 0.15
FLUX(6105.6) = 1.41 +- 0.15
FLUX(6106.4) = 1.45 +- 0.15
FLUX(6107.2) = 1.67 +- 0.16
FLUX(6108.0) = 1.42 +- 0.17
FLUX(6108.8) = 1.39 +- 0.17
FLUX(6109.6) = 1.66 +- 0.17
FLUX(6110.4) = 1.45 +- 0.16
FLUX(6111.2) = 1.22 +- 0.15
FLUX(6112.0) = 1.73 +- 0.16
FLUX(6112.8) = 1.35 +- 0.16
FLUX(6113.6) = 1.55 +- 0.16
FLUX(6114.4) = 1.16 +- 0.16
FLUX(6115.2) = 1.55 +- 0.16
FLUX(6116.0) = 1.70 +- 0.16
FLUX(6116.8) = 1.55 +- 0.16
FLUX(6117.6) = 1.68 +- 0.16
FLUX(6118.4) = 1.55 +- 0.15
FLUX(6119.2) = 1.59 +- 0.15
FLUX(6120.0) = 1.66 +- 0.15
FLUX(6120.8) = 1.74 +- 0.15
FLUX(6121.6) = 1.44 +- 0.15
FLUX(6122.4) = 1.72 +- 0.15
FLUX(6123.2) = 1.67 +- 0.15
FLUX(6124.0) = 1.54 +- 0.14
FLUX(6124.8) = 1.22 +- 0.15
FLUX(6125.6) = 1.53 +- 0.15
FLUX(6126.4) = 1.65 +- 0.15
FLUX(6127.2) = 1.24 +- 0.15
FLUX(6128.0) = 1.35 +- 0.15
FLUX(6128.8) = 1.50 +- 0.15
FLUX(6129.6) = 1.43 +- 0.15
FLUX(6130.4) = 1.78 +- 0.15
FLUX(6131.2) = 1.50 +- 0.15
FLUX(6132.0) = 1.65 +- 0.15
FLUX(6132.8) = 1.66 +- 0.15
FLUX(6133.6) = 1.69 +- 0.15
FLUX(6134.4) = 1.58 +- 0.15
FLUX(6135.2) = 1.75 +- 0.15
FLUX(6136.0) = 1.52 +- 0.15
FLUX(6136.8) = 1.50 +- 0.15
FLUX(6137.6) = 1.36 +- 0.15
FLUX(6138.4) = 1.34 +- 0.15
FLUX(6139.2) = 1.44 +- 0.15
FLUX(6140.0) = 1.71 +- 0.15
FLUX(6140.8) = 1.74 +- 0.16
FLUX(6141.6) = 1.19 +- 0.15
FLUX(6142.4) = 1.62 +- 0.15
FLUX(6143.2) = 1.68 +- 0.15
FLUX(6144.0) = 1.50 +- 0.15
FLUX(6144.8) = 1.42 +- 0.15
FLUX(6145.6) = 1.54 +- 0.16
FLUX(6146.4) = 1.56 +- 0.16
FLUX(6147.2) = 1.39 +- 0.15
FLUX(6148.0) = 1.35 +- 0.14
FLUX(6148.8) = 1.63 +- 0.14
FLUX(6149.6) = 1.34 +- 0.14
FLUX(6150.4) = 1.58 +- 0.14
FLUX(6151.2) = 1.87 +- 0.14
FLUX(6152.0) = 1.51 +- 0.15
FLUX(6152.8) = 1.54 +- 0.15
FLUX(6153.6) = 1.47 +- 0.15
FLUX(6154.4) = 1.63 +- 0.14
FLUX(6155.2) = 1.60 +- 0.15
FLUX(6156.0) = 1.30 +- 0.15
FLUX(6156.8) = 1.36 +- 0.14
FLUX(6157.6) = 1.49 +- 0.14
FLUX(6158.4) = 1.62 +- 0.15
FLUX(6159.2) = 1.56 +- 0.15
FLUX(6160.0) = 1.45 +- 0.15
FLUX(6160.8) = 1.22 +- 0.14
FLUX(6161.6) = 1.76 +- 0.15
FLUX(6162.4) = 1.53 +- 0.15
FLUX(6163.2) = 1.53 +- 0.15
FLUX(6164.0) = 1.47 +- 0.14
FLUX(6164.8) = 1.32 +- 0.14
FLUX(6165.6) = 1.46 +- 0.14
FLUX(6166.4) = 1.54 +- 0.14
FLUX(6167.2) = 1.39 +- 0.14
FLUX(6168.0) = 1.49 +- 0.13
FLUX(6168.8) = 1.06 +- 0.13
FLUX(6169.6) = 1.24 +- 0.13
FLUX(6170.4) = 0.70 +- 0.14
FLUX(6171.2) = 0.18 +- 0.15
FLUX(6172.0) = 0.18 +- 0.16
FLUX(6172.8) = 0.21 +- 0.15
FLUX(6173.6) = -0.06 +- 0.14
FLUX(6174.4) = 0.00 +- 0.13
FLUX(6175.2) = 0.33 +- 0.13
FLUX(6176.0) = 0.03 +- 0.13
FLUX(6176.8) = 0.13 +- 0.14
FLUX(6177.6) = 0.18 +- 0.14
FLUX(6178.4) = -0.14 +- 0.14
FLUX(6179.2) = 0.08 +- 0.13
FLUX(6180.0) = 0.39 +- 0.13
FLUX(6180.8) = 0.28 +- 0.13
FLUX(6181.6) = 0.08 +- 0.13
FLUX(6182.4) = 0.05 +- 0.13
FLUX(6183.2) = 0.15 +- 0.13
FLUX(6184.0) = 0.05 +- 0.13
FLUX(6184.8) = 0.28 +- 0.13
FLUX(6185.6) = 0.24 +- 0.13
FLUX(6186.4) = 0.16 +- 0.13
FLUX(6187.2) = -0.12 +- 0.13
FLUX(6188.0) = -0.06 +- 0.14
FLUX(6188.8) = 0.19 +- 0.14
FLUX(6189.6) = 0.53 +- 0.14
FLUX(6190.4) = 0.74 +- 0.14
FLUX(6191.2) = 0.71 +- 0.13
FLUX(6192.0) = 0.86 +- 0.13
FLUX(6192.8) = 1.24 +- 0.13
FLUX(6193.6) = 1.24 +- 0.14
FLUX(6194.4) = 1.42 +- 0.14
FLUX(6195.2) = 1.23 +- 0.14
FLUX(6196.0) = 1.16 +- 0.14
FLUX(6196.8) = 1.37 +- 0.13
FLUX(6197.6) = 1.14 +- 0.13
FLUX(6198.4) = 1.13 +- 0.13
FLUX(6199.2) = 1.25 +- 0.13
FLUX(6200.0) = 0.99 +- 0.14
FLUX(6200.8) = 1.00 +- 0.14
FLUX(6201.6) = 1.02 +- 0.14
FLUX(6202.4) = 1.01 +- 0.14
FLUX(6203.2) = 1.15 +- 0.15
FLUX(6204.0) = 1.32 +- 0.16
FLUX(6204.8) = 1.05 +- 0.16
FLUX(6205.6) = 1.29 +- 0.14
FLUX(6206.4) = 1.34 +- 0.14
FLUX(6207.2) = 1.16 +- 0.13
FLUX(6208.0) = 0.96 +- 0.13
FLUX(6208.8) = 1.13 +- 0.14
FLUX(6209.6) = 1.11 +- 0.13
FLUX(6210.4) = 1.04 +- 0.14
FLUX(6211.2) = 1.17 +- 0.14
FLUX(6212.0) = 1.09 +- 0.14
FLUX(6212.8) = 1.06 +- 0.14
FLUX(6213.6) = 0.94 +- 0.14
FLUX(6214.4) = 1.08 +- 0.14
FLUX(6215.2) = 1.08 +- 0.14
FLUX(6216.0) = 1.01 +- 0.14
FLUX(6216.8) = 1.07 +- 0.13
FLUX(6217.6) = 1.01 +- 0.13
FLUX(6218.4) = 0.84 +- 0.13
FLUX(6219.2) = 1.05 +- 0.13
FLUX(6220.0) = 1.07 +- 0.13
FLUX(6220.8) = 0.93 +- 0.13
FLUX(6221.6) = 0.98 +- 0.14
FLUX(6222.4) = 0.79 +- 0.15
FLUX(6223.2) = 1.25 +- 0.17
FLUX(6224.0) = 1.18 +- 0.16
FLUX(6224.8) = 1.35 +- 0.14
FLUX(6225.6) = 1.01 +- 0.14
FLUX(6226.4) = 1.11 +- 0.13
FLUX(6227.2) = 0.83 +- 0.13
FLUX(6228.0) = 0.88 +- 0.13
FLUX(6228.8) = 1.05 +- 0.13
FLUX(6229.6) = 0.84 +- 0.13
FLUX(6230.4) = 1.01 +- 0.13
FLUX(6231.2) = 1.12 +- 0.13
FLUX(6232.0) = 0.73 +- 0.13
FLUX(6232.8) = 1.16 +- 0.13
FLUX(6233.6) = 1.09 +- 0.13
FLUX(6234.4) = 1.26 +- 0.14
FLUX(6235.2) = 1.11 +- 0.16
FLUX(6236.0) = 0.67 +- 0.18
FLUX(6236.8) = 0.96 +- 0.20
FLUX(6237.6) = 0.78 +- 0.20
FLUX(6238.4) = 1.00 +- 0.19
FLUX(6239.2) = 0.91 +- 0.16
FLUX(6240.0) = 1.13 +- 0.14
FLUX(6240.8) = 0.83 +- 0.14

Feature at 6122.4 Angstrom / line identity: C IV 1549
